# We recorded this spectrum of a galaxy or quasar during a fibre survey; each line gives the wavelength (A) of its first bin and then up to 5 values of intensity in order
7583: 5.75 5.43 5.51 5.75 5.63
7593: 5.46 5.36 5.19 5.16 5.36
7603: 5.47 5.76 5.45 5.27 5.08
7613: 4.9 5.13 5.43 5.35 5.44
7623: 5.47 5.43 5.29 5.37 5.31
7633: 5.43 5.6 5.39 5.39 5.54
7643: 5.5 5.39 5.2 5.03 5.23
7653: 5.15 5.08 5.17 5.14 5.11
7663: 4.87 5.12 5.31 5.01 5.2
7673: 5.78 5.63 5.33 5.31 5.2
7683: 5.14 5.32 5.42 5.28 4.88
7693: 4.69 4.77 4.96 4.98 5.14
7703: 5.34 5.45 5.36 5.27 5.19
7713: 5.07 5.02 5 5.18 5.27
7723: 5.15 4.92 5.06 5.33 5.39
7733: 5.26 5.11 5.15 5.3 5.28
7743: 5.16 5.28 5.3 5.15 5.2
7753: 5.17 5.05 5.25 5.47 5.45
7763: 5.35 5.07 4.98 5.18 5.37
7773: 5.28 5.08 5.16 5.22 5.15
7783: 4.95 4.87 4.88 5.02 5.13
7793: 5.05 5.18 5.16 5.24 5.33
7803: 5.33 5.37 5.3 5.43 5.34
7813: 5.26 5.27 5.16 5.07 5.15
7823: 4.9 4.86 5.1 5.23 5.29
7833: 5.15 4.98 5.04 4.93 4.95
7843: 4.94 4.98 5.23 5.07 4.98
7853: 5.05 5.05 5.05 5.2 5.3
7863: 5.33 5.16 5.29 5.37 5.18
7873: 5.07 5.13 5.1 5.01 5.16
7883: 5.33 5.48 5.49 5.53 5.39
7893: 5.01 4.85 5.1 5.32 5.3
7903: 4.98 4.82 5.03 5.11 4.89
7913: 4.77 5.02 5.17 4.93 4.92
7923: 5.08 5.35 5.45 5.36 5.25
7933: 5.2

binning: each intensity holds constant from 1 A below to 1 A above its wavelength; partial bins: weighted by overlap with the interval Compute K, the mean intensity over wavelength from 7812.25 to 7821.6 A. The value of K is 5.18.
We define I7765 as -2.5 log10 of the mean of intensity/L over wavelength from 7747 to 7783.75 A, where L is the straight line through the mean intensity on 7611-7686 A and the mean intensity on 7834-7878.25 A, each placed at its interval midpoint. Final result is 0.00 mag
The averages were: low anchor 5.29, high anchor 5.11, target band 5.2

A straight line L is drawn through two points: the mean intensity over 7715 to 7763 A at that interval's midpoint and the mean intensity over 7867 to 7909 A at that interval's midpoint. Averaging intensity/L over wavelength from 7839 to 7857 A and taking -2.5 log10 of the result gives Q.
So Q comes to 0.03 mag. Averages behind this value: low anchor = 5.21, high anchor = 5.18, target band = 5.03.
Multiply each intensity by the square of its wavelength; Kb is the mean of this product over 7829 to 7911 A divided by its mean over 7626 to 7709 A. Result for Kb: 1.0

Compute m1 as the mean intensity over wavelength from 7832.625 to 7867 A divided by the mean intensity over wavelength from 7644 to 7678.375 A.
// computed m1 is 1.0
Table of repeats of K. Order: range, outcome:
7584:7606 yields 5.46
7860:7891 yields 5.27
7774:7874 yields 5.14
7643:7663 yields 5.17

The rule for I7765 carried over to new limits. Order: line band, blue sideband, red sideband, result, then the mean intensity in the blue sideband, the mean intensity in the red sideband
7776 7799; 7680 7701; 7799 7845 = 0.01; 5.07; 5.15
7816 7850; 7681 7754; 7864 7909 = 0.03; 5.17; 5.18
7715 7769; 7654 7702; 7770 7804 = -0.01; 5.16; 5.14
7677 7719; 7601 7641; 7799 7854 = 0.03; 5.37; 5.14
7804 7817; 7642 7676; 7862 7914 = -0.03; 5.23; 5.16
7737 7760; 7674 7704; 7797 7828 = -0.01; 5.16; 5.21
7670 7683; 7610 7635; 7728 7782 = -0.02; 5.31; 5.23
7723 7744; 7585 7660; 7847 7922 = 0.01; 5.35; 5.13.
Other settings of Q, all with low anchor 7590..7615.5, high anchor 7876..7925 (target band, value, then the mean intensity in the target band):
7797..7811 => -0.03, 5.32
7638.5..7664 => 0.02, 5.21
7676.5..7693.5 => 0.02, 5.18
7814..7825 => 0.02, 5.09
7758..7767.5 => -0.01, 5.28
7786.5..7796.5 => 0.03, 5.07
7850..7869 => 0.00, 5.17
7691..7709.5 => 0.04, 5.09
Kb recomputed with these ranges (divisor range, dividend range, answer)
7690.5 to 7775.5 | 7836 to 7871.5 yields 1.02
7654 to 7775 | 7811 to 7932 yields 1.03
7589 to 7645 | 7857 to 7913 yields 1.03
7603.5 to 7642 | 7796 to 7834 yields 1.02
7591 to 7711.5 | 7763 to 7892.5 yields 1.03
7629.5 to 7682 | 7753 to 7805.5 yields 1.01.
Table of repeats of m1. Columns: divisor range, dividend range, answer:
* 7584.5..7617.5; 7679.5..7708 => 0.96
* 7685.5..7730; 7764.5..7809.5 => 1.01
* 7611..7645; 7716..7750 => 0.97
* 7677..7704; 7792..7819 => 1.03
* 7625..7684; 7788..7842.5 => 0.98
